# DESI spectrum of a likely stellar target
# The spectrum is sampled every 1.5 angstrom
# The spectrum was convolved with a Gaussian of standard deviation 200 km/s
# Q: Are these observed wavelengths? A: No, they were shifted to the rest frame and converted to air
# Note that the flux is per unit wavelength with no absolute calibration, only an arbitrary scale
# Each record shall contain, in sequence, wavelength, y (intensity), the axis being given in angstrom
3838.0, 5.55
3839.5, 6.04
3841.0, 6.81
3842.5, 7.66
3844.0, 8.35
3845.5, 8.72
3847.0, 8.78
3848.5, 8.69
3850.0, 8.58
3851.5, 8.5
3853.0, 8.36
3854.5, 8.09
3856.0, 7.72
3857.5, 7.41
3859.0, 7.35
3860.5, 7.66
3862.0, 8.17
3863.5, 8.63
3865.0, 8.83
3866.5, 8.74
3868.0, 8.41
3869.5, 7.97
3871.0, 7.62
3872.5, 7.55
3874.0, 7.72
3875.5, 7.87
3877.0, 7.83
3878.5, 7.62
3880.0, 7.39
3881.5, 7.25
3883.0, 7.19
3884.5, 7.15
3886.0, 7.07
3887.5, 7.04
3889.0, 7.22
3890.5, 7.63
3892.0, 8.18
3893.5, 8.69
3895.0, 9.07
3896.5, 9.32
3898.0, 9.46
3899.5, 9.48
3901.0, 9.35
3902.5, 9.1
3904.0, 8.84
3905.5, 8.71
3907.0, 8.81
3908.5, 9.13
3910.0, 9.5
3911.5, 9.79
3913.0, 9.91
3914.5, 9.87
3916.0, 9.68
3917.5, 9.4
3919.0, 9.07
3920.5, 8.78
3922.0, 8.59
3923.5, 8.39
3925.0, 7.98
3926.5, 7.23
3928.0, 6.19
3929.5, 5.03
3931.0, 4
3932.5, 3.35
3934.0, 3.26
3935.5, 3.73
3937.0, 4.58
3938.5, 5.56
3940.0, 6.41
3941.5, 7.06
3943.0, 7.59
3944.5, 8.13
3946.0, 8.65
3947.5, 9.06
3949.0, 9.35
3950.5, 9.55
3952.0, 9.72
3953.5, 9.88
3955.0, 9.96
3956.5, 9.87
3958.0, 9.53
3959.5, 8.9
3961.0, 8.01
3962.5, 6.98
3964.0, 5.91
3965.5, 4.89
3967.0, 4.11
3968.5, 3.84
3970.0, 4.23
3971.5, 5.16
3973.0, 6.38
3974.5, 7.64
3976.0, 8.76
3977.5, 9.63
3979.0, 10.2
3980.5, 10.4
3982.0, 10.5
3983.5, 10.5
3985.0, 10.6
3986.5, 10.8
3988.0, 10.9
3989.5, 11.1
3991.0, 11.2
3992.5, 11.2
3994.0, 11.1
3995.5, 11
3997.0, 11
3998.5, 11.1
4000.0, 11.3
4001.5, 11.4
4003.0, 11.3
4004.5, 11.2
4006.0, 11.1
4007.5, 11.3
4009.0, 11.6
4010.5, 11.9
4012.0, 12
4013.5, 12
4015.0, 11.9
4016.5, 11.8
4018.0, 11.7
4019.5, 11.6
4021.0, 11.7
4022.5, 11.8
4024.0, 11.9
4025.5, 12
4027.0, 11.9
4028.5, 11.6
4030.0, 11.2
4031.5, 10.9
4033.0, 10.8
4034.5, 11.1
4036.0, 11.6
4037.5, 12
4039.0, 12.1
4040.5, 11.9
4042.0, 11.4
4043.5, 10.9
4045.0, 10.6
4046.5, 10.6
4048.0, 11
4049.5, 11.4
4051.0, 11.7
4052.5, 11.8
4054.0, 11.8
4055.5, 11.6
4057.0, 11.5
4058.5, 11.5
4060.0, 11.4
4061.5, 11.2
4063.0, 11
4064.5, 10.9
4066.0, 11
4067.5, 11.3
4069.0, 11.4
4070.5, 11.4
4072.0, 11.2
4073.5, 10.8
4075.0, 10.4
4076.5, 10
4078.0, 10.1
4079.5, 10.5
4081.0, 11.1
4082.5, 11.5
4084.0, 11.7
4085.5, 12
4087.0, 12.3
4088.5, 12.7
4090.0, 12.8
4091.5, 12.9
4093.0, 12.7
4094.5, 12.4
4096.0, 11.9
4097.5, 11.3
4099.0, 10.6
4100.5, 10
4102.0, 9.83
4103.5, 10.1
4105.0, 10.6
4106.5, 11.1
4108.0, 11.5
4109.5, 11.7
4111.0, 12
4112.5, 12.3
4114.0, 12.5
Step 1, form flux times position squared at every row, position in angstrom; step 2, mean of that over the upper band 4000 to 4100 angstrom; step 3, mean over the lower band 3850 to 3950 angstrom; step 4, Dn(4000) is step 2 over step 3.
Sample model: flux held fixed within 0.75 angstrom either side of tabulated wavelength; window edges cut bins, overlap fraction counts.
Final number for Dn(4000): 1.6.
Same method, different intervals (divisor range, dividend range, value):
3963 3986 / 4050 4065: 1.58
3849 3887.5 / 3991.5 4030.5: 1.58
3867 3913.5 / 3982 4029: 1.45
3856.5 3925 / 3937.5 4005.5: 1.11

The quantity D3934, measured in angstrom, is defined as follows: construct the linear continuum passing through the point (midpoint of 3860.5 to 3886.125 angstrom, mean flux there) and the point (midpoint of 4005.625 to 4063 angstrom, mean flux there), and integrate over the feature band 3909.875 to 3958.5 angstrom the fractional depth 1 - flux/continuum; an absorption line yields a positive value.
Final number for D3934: 7.4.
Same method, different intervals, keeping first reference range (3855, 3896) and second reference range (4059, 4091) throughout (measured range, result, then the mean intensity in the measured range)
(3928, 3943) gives 6.57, 4.99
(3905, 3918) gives -1.52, 9.44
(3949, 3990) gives 4.42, 8.44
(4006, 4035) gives -3.56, 11.6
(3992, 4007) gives -1.80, 11.2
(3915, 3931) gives 1.41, 7.87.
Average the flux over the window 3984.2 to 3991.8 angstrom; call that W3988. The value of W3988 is 10.9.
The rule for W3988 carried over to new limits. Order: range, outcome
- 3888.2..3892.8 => 7.68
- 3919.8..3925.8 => 8.42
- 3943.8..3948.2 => 8.61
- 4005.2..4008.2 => 11.2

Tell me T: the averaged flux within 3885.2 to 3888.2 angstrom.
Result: 7.06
